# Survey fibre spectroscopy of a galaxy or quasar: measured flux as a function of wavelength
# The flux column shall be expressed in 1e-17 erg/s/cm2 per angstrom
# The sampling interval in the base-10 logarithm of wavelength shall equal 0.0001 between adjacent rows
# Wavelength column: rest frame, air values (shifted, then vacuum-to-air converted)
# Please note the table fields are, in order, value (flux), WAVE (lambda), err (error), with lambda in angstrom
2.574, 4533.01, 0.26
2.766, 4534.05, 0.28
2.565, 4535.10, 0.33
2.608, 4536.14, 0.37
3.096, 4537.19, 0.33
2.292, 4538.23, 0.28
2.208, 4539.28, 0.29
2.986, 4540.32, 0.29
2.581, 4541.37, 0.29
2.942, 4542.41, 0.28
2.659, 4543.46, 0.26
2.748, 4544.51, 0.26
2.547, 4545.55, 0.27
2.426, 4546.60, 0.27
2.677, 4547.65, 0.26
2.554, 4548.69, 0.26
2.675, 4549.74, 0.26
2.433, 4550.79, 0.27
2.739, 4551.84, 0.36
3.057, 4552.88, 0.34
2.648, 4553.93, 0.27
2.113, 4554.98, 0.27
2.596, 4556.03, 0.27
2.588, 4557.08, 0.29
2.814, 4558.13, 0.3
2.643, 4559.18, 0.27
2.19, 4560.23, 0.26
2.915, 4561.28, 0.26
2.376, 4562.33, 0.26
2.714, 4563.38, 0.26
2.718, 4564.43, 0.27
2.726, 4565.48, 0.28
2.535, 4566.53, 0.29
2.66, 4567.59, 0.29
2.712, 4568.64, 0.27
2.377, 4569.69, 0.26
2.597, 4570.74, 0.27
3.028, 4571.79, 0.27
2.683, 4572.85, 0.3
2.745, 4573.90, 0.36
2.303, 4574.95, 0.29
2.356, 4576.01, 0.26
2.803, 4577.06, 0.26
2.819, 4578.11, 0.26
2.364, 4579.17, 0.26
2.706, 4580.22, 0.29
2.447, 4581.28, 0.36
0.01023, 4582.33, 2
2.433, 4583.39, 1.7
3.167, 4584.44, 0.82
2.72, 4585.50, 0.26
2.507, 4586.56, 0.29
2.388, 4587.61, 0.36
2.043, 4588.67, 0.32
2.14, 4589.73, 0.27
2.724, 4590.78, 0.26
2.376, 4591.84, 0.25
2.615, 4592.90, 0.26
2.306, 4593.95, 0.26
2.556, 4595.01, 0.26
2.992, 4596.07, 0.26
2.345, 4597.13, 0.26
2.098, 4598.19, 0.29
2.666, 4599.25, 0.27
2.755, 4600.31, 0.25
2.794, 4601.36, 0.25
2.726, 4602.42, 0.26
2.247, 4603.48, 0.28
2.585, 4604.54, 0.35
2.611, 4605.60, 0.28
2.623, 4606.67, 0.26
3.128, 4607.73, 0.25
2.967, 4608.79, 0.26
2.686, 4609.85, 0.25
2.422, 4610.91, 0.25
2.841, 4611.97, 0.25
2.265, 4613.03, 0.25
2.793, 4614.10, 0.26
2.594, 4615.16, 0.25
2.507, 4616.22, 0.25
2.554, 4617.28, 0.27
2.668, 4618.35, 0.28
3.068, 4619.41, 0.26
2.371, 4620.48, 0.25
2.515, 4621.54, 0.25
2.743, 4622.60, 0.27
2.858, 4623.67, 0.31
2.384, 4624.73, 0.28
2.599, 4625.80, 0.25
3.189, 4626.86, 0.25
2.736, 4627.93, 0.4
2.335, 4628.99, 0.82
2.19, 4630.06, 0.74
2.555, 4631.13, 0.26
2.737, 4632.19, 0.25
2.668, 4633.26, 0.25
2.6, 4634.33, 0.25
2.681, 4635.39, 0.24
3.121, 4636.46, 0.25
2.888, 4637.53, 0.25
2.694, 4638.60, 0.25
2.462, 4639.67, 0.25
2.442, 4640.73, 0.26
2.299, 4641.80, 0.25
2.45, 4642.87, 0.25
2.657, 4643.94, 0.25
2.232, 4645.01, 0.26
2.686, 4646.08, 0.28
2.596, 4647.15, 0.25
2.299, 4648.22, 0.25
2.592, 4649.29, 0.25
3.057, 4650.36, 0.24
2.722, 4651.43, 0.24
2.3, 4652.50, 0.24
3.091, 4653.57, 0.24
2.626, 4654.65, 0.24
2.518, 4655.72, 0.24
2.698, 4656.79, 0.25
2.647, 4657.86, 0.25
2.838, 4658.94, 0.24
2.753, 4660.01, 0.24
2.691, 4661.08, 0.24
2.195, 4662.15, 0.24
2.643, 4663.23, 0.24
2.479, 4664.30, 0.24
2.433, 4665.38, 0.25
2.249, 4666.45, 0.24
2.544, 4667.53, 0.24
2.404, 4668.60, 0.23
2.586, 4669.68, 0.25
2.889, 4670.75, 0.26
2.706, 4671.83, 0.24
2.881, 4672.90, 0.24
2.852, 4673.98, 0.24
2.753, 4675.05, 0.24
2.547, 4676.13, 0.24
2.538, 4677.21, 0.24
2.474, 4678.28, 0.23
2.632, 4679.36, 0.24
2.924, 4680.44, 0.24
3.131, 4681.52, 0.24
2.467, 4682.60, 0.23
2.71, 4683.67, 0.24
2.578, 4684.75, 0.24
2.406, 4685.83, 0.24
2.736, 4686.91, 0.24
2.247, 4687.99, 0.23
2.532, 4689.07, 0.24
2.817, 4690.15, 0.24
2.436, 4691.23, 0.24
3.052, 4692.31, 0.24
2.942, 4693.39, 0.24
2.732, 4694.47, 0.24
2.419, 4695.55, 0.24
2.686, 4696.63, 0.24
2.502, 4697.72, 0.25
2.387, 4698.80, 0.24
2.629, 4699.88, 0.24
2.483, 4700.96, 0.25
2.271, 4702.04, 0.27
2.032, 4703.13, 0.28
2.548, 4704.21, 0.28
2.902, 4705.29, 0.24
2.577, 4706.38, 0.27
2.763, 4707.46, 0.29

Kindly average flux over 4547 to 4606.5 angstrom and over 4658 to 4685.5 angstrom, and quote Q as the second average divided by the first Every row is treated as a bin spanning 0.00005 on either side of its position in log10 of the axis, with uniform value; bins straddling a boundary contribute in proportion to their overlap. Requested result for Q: 1.04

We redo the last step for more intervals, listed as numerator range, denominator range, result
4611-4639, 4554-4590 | 1.06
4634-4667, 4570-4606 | 1.04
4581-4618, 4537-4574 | 0.95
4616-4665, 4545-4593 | 1.04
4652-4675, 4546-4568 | 1.01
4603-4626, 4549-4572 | 1.01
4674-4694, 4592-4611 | 1.02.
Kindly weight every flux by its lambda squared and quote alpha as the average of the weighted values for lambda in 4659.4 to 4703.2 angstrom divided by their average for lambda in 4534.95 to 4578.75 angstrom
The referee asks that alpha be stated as 1.04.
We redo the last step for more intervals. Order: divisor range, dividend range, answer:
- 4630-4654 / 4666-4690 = 1.02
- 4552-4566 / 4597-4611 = 1.02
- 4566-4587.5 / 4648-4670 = 1.08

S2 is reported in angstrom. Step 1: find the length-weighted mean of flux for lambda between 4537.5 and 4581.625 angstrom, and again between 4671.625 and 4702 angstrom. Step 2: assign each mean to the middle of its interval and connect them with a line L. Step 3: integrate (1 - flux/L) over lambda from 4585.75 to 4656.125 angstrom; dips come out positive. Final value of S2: 0.8 angstrom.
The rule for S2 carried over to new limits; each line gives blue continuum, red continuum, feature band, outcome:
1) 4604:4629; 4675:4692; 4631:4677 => 0.4 angstrom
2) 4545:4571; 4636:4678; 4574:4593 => 1.6 angstrom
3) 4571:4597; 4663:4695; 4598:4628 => -1.7 angstrom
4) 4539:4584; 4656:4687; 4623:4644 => -0.2 angstrom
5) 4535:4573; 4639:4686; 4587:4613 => 0.6 angstrom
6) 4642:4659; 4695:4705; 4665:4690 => -1.0 angstrom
